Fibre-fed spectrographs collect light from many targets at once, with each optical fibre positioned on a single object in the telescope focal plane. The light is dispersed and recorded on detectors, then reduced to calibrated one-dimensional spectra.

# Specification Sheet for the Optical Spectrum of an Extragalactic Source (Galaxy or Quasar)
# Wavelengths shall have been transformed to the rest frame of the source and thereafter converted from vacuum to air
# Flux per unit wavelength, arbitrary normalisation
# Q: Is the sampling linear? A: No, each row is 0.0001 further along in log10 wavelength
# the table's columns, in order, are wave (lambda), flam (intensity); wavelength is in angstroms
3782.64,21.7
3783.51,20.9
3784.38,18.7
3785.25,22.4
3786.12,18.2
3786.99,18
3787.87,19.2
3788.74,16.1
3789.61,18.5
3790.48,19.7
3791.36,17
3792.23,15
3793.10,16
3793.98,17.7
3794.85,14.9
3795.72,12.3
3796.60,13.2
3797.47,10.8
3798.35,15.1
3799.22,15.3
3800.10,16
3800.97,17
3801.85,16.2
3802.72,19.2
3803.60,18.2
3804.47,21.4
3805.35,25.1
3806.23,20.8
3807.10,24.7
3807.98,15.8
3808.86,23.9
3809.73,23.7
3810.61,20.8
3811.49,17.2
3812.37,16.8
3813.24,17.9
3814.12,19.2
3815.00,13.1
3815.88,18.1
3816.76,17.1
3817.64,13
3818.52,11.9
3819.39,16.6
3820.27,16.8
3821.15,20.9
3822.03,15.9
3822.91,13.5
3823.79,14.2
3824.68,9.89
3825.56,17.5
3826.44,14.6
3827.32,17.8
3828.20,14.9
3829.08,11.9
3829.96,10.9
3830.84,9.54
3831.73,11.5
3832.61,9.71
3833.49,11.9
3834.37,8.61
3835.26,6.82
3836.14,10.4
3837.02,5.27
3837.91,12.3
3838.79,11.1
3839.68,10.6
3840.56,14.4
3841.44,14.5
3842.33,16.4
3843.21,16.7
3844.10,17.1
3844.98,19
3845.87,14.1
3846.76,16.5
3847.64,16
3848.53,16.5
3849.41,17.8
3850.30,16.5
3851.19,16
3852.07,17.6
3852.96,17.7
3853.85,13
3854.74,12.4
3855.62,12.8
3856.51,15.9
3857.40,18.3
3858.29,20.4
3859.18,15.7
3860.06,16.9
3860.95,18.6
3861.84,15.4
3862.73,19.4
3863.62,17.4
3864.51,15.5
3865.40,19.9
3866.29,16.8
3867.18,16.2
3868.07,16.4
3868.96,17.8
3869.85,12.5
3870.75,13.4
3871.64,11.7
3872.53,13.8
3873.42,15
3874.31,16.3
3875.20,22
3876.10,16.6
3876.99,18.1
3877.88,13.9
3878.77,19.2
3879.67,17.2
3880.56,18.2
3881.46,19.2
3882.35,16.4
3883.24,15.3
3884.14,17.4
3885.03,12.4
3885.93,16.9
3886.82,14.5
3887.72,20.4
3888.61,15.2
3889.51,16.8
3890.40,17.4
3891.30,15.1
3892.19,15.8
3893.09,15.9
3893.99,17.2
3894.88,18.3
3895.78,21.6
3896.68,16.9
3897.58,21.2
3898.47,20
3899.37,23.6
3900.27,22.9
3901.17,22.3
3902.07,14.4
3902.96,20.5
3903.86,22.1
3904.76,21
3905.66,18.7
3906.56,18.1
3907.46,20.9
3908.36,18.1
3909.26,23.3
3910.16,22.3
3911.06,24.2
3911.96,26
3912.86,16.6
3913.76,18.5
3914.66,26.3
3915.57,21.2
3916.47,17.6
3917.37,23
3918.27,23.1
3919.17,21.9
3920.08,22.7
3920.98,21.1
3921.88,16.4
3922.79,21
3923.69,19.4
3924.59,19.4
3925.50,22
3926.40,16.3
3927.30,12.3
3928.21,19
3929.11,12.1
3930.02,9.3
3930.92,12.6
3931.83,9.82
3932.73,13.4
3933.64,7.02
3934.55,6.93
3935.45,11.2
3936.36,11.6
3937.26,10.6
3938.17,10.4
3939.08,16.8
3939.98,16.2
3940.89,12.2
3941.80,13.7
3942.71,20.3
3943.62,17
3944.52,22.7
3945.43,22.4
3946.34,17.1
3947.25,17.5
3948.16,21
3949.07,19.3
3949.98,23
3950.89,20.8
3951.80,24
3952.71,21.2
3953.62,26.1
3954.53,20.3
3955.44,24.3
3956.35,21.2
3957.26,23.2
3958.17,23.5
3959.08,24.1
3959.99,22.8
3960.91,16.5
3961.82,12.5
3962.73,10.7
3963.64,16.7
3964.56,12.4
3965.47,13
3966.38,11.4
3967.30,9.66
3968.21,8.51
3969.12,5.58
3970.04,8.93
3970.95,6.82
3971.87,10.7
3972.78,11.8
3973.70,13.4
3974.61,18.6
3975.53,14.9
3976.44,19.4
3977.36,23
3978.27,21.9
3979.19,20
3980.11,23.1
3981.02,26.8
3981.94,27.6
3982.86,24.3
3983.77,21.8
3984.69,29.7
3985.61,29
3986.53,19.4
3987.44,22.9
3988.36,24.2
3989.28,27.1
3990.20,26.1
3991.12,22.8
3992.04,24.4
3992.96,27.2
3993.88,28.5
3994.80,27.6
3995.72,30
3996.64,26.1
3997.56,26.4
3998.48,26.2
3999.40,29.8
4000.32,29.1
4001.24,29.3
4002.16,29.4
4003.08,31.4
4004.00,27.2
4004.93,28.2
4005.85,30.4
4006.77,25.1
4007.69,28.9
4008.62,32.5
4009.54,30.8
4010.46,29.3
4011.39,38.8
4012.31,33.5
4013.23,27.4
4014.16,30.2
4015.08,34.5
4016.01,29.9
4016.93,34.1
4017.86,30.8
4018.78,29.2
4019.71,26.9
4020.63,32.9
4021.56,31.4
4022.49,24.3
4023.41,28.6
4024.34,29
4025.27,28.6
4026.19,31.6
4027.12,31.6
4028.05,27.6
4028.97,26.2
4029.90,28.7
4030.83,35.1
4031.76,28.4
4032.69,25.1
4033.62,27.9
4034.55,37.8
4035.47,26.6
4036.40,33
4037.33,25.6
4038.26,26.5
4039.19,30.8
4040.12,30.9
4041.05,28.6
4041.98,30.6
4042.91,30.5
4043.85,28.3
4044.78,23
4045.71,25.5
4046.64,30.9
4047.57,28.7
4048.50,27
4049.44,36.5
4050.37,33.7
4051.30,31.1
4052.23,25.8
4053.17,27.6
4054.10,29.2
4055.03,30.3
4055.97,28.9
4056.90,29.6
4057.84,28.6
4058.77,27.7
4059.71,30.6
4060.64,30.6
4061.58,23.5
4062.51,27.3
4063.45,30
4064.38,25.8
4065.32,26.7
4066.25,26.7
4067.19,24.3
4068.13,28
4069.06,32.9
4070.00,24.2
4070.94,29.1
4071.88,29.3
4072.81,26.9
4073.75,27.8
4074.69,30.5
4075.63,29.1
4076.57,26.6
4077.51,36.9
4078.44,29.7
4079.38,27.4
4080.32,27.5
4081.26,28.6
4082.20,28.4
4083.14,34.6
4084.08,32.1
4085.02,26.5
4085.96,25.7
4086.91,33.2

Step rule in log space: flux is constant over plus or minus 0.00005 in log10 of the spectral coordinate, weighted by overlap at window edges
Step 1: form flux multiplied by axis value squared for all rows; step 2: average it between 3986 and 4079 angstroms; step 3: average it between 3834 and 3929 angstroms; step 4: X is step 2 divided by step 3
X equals 1.79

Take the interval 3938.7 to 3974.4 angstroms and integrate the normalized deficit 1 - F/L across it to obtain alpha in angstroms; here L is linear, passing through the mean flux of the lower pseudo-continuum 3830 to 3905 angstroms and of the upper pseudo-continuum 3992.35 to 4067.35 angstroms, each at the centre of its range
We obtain 9.6 angstroms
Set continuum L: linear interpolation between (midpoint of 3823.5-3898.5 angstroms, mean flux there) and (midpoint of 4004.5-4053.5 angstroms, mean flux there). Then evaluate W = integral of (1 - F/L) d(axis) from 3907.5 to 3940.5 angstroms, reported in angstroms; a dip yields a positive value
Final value 5.4 angstroms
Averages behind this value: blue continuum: 15.5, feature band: 17.2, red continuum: 29.8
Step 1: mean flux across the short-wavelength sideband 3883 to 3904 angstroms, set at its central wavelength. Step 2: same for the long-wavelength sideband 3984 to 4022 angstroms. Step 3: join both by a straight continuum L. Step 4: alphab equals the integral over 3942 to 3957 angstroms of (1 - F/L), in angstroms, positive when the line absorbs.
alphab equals 1.6 angstroms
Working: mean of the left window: 18.1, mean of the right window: 28.7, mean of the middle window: 21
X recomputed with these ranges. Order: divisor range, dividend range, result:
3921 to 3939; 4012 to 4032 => 2.25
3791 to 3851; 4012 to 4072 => 2.11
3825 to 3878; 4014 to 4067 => 2.15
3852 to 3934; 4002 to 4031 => 1.81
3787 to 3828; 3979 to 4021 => 1.82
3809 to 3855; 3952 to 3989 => 1.36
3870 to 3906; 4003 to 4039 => 1.82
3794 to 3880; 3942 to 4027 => 1.62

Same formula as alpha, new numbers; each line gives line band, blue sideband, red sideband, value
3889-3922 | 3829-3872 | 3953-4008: -4.7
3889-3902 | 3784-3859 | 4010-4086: 1.0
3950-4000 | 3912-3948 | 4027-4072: 1.9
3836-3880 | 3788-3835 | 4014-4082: 7.0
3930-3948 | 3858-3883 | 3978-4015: 6.8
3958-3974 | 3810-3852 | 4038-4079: 6.9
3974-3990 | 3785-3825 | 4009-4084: 1.9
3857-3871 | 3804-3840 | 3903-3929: 0.4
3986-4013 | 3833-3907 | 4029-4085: -3.1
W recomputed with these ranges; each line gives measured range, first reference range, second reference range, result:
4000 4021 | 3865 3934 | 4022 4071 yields -3.5 angstroms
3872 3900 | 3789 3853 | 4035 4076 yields 2.7 angstroms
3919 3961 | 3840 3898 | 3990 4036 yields 9.5 angstroms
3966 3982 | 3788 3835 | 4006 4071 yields 6.4 angstroms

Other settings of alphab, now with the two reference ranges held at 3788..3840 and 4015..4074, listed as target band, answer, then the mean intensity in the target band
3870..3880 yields 1.6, 16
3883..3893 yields 1.9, 16.1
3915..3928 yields 1.1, 19.8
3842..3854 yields 0.6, 16.6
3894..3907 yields 0.3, 20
